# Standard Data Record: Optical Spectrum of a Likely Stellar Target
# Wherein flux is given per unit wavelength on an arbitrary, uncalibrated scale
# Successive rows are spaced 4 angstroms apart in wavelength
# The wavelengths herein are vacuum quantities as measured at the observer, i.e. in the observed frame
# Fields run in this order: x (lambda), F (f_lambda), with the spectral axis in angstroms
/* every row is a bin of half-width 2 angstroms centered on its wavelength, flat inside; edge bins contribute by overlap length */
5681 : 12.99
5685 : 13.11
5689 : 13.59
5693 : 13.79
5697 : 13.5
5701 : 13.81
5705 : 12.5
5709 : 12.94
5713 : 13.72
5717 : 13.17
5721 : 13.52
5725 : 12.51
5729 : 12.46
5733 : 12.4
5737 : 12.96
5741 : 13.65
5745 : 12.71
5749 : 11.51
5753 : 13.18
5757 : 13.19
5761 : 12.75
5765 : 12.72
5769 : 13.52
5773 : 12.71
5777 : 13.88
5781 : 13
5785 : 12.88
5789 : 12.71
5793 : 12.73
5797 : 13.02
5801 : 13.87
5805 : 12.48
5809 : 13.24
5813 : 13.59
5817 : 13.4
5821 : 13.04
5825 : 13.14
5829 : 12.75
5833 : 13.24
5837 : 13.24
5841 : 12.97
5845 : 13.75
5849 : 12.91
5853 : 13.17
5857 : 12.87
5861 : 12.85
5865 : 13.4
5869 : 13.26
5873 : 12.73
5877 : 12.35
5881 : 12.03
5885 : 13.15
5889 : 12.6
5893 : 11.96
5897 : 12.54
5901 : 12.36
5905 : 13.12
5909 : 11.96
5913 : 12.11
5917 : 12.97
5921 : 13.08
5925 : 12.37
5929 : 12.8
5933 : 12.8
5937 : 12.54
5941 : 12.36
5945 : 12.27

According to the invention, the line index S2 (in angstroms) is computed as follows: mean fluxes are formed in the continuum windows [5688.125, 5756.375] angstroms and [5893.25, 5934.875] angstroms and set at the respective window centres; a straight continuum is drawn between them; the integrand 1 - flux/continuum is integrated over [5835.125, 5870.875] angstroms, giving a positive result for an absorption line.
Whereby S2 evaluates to -1.2 angstroms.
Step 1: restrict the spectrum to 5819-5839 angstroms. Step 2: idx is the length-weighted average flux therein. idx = 13.1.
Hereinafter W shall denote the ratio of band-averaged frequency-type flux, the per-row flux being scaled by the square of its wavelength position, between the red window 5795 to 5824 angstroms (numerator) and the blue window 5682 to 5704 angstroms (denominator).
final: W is 1.0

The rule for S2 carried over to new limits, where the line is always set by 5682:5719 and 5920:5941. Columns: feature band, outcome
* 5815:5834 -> -0.19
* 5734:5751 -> 0.68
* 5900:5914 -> 0.36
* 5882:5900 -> 0.37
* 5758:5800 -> 0.29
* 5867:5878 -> 0.01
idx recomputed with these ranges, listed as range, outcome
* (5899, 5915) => 12.4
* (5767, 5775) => 13.1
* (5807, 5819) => 13.4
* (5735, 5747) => 13.1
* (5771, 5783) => 13.2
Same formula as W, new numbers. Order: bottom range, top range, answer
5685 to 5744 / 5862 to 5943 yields 1.02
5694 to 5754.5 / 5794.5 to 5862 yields 1.05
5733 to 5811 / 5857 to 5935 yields 1.02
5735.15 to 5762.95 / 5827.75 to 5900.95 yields 1.04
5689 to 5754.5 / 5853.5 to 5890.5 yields 1.04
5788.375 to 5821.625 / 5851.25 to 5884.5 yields 1.00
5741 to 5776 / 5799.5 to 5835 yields 1.05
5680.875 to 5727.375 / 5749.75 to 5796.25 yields 1.00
